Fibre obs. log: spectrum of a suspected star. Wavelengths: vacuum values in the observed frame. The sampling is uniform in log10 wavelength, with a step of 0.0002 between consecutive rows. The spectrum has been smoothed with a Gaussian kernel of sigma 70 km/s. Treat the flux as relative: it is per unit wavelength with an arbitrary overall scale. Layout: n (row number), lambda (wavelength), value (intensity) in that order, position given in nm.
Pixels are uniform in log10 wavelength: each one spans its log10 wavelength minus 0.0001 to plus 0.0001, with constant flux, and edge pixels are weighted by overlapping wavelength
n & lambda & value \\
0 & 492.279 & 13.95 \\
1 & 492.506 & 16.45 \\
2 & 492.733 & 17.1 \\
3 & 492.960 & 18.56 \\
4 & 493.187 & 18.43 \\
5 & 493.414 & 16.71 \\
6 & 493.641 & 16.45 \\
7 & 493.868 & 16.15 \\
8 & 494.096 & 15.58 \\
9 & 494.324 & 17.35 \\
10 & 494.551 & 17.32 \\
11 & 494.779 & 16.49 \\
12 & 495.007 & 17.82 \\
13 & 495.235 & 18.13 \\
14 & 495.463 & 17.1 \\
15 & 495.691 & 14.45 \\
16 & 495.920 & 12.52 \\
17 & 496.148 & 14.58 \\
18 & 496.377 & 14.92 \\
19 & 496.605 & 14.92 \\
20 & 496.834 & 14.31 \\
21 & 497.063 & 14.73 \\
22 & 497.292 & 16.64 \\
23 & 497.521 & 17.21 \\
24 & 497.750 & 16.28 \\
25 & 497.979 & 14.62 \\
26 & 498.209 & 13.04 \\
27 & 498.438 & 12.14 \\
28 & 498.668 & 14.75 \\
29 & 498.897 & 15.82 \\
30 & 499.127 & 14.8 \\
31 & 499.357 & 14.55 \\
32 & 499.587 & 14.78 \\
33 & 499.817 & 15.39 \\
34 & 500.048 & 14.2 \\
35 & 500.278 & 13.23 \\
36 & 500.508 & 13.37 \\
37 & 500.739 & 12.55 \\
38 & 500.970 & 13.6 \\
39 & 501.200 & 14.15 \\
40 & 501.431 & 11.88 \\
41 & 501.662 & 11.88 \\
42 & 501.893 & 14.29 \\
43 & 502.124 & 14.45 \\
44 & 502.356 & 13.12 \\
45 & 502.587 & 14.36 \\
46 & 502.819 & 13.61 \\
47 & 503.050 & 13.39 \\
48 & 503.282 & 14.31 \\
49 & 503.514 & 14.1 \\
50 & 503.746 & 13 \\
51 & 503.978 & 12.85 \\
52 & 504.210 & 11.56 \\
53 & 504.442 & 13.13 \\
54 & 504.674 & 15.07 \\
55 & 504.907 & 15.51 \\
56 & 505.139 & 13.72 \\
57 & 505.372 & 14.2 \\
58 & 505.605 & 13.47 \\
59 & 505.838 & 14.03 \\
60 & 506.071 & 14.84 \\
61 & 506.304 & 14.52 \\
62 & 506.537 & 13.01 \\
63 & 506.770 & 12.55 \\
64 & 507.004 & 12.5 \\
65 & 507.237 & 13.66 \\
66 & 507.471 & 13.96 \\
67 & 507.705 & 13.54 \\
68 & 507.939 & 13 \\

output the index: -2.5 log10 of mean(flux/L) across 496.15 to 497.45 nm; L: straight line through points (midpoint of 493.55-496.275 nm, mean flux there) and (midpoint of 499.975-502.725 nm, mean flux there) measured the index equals 0.02 mag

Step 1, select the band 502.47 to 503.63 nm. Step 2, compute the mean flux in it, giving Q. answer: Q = 14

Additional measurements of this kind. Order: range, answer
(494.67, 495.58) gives 17.4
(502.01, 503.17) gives 13.8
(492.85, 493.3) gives 18.5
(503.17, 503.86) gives 13.8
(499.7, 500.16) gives 14.8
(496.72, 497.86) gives 15.8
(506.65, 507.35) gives 12.9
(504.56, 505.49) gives 14.6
